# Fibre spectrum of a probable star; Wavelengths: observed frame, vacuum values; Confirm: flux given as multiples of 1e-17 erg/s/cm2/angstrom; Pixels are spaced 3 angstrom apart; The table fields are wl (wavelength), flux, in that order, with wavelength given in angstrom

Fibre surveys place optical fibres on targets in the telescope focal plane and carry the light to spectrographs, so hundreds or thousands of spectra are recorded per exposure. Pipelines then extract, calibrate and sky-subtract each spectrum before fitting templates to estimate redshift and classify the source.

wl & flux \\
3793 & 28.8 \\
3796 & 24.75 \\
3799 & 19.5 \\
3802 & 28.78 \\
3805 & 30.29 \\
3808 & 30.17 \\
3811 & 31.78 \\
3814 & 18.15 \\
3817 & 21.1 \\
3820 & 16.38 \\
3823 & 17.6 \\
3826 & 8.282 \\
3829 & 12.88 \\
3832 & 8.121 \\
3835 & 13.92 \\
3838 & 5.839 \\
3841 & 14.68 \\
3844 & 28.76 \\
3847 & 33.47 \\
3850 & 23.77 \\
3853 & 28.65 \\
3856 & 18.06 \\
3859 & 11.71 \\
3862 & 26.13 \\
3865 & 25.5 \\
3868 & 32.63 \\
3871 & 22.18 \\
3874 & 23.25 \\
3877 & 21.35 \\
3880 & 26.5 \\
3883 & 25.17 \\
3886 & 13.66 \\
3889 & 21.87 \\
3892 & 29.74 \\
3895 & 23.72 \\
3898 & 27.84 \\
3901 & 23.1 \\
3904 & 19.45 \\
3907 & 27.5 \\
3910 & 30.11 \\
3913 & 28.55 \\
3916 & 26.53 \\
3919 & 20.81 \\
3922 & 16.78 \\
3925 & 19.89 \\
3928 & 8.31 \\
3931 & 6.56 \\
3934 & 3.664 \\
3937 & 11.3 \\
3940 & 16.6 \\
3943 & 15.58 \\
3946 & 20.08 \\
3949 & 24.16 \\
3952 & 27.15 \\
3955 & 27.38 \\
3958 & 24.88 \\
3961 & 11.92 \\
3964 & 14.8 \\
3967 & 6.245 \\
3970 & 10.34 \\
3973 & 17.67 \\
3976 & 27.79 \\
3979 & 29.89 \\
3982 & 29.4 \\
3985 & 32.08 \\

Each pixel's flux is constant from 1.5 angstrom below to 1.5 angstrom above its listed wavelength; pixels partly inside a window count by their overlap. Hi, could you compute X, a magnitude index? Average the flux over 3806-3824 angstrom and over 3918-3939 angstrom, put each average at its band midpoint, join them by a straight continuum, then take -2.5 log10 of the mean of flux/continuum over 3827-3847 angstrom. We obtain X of 0.32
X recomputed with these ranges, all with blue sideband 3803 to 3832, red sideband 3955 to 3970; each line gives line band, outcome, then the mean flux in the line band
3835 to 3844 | 0.36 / 14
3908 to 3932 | -0.19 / 20.1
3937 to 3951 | -0.17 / 18.6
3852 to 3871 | -0.25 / 23.5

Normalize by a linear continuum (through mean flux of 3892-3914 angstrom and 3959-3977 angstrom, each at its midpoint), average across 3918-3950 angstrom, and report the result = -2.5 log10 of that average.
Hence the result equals 0.36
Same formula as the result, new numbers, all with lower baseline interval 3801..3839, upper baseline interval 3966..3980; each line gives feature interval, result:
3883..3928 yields -0.24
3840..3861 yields -0.23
